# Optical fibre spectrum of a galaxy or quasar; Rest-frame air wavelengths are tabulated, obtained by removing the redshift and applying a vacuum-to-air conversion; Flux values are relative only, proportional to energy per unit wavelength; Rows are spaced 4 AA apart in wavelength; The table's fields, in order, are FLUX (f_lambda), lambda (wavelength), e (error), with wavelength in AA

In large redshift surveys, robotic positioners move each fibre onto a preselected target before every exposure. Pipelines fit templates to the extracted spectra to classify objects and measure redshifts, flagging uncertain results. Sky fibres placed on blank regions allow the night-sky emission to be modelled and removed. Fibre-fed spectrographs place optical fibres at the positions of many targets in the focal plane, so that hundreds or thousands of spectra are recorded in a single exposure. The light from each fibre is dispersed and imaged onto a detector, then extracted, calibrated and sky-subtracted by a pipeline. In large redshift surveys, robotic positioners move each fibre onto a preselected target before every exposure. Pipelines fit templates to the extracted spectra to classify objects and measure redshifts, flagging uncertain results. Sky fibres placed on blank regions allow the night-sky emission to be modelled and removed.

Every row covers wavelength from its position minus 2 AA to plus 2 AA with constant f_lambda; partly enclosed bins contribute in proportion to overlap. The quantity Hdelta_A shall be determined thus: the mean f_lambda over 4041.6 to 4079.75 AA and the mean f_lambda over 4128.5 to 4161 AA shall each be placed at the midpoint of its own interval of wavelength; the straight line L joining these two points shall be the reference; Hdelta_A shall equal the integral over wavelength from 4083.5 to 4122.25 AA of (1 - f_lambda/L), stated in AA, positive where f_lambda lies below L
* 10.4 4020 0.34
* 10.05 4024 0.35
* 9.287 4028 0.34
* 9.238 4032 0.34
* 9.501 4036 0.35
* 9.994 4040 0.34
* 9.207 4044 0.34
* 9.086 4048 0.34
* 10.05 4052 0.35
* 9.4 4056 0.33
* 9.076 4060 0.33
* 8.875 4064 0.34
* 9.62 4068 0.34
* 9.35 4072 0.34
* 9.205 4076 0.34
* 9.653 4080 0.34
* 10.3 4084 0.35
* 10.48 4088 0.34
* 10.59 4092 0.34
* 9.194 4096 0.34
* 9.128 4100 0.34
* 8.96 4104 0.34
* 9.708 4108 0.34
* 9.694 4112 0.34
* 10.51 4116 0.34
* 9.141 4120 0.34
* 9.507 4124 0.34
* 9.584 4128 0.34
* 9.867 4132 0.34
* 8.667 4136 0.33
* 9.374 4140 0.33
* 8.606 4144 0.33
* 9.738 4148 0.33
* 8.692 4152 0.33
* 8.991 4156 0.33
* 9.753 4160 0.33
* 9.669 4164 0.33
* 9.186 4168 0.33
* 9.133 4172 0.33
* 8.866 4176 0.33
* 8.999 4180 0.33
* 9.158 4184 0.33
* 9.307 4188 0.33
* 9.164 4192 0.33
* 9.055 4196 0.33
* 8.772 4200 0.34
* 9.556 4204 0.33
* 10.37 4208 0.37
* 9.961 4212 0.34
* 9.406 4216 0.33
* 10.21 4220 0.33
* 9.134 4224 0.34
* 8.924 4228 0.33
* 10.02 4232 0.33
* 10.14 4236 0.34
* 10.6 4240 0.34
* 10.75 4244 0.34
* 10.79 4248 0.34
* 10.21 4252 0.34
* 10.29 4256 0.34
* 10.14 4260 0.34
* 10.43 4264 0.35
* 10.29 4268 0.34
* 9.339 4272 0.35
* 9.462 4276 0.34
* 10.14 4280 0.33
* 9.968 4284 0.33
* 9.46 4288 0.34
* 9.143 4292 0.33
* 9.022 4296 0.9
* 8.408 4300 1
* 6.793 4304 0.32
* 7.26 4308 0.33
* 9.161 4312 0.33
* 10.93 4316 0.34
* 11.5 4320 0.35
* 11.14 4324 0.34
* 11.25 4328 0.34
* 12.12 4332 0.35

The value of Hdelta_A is -2.0 AA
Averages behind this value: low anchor 9.34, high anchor 9.21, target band 9.75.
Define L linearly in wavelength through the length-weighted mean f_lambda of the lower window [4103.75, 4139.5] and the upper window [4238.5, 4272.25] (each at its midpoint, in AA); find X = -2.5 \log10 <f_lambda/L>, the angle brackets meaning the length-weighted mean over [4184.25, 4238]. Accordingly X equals 0.06 mag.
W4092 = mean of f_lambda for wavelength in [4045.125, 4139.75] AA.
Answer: 9.54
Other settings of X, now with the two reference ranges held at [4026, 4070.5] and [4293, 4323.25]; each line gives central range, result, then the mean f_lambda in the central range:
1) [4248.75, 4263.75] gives -0.13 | 10.3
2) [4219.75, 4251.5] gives -0.10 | 10.1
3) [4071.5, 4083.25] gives -0.02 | 9.5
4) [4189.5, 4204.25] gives 0.02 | 9.09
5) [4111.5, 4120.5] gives -0.07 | 9.9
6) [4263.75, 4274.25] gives -0.09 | 9.94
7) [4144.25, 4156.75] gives 0.02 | 9.08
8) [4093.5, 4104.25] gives 0.02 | 9.19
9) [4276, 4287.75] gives -0.08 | 9.86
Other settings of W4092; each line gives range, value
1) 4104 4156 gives 9.39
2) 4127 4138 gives 9.35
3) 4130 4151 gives 9.22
